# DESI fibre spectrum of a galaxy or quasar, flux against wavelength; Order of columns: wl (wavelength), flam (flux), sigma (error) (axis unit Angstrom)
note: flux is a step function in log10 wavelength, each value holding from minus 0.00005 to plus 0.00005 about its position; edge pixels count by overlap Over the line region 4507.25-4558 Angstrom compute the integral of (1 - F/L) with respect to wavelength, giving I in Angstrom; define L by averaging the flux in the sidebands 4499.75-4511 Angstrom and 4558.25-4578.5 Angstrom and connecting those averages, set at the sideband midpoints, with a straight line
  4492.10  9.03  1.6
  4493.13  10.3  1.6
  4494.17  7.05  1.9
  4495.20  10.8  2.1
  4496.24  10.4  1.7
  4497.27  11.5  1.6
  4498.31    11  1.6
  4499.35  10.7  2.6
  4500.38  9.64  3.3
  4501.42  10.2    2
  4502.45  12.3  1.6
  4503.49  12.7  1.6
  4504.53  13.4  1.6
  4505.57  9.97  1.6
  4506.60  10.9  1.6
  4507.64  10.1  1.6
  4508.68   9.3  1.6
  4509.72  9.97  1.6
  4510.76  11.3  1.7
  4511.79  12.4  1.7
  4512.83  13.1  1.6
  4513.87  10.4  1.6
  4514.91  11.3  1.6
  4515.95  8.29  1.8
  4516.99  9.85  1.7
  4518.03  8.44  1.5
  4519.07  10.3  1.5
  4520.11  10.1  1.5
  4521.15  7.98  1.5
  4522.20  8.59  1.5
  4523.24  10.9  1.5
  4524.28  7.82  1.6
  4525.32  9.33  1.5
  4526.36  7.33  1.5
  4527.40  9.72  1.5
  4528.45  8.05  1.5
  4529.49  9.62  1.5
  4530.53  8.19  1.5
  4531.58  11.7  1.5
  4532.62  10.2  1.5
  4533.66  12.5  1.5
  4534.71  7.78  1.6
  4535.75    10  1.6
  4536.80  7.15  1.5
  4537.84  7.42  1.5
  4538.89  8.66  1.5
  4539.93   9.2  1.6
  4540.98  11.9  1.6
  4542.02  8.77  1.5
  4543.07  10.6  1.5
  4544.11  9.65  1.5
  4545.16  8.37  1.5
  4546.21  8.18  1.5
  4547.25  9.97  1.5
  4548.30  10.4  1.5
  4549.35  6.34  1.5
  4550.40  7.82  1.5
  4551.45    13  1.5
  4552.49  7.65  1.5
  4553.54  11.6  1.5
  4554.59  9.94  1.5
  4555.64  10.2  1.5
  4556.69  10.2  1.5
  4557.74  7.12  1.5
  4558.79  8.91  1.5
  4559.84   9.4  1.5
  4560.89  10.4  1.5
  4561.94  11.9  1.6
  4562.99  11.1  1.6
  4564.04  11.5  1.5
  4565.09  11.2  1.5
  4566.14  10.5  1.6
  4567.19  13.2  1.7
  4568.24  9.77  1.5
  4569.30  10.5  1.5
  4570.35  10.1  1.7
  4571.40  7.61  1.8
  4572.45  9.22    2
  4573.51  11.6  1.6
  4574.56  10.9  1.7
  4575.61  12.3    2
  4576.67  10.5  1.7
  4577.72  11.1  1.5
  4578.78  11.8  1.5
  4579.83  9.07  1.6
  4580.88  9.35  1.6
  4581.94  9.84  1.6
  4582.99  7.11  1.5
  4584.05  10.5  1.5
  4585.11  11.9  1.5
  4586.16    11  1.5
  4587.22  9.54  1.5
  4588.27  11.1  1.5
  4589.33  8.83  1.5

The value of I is 5.6 Angstrom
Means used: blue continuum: 10.9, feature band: 9.58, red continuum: 10.6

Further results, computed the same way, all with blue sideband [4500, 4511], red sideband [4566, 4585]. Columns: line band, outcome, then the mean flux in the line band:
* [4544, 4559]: 1.7 Angstrom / 9.28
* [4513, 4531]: 2.5 Angstrom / 9.27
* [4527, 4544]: 1.9 Angstrom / 9.47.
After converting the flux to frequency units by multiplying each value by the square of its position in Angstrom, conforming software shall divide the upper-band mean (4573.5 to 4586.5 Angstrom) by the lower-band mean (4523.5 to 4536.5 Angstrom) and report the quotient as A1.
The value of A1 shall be 1.15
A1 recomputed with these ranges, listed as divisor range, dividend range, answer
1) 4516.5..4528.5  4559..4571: 1.21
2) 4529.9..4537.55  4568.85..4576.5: 1.10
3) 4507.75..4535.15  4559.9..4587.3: 1.10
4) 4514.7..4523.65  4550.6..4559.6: 1.05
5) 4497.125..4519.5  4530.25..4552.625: 0.88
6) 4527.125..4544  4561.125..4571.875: 1.15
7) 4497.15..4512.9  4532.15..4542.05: 0.86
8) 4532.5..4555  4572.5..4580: 1.19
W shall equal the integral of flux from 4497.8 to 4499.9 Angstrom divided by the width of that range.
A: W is 10.8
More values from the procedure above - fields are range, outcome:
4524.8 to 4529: 8.62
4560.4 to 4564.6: 11.2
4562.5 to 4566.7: 11.1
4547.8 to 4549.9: 8.32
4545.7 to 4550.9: 8.54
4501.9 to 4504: 12.5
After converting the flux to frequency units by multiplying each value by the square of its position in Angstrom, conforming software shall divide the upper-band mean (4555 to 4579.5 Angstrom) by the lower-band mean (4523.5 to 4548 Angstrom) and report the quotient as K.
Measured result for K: 1.15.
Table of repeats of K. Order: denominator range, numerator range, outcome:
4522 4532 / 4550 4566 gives 1.13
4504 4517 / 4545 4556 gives 0.89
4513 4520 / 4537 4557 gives 0.96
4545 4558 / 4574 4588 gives 1.13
